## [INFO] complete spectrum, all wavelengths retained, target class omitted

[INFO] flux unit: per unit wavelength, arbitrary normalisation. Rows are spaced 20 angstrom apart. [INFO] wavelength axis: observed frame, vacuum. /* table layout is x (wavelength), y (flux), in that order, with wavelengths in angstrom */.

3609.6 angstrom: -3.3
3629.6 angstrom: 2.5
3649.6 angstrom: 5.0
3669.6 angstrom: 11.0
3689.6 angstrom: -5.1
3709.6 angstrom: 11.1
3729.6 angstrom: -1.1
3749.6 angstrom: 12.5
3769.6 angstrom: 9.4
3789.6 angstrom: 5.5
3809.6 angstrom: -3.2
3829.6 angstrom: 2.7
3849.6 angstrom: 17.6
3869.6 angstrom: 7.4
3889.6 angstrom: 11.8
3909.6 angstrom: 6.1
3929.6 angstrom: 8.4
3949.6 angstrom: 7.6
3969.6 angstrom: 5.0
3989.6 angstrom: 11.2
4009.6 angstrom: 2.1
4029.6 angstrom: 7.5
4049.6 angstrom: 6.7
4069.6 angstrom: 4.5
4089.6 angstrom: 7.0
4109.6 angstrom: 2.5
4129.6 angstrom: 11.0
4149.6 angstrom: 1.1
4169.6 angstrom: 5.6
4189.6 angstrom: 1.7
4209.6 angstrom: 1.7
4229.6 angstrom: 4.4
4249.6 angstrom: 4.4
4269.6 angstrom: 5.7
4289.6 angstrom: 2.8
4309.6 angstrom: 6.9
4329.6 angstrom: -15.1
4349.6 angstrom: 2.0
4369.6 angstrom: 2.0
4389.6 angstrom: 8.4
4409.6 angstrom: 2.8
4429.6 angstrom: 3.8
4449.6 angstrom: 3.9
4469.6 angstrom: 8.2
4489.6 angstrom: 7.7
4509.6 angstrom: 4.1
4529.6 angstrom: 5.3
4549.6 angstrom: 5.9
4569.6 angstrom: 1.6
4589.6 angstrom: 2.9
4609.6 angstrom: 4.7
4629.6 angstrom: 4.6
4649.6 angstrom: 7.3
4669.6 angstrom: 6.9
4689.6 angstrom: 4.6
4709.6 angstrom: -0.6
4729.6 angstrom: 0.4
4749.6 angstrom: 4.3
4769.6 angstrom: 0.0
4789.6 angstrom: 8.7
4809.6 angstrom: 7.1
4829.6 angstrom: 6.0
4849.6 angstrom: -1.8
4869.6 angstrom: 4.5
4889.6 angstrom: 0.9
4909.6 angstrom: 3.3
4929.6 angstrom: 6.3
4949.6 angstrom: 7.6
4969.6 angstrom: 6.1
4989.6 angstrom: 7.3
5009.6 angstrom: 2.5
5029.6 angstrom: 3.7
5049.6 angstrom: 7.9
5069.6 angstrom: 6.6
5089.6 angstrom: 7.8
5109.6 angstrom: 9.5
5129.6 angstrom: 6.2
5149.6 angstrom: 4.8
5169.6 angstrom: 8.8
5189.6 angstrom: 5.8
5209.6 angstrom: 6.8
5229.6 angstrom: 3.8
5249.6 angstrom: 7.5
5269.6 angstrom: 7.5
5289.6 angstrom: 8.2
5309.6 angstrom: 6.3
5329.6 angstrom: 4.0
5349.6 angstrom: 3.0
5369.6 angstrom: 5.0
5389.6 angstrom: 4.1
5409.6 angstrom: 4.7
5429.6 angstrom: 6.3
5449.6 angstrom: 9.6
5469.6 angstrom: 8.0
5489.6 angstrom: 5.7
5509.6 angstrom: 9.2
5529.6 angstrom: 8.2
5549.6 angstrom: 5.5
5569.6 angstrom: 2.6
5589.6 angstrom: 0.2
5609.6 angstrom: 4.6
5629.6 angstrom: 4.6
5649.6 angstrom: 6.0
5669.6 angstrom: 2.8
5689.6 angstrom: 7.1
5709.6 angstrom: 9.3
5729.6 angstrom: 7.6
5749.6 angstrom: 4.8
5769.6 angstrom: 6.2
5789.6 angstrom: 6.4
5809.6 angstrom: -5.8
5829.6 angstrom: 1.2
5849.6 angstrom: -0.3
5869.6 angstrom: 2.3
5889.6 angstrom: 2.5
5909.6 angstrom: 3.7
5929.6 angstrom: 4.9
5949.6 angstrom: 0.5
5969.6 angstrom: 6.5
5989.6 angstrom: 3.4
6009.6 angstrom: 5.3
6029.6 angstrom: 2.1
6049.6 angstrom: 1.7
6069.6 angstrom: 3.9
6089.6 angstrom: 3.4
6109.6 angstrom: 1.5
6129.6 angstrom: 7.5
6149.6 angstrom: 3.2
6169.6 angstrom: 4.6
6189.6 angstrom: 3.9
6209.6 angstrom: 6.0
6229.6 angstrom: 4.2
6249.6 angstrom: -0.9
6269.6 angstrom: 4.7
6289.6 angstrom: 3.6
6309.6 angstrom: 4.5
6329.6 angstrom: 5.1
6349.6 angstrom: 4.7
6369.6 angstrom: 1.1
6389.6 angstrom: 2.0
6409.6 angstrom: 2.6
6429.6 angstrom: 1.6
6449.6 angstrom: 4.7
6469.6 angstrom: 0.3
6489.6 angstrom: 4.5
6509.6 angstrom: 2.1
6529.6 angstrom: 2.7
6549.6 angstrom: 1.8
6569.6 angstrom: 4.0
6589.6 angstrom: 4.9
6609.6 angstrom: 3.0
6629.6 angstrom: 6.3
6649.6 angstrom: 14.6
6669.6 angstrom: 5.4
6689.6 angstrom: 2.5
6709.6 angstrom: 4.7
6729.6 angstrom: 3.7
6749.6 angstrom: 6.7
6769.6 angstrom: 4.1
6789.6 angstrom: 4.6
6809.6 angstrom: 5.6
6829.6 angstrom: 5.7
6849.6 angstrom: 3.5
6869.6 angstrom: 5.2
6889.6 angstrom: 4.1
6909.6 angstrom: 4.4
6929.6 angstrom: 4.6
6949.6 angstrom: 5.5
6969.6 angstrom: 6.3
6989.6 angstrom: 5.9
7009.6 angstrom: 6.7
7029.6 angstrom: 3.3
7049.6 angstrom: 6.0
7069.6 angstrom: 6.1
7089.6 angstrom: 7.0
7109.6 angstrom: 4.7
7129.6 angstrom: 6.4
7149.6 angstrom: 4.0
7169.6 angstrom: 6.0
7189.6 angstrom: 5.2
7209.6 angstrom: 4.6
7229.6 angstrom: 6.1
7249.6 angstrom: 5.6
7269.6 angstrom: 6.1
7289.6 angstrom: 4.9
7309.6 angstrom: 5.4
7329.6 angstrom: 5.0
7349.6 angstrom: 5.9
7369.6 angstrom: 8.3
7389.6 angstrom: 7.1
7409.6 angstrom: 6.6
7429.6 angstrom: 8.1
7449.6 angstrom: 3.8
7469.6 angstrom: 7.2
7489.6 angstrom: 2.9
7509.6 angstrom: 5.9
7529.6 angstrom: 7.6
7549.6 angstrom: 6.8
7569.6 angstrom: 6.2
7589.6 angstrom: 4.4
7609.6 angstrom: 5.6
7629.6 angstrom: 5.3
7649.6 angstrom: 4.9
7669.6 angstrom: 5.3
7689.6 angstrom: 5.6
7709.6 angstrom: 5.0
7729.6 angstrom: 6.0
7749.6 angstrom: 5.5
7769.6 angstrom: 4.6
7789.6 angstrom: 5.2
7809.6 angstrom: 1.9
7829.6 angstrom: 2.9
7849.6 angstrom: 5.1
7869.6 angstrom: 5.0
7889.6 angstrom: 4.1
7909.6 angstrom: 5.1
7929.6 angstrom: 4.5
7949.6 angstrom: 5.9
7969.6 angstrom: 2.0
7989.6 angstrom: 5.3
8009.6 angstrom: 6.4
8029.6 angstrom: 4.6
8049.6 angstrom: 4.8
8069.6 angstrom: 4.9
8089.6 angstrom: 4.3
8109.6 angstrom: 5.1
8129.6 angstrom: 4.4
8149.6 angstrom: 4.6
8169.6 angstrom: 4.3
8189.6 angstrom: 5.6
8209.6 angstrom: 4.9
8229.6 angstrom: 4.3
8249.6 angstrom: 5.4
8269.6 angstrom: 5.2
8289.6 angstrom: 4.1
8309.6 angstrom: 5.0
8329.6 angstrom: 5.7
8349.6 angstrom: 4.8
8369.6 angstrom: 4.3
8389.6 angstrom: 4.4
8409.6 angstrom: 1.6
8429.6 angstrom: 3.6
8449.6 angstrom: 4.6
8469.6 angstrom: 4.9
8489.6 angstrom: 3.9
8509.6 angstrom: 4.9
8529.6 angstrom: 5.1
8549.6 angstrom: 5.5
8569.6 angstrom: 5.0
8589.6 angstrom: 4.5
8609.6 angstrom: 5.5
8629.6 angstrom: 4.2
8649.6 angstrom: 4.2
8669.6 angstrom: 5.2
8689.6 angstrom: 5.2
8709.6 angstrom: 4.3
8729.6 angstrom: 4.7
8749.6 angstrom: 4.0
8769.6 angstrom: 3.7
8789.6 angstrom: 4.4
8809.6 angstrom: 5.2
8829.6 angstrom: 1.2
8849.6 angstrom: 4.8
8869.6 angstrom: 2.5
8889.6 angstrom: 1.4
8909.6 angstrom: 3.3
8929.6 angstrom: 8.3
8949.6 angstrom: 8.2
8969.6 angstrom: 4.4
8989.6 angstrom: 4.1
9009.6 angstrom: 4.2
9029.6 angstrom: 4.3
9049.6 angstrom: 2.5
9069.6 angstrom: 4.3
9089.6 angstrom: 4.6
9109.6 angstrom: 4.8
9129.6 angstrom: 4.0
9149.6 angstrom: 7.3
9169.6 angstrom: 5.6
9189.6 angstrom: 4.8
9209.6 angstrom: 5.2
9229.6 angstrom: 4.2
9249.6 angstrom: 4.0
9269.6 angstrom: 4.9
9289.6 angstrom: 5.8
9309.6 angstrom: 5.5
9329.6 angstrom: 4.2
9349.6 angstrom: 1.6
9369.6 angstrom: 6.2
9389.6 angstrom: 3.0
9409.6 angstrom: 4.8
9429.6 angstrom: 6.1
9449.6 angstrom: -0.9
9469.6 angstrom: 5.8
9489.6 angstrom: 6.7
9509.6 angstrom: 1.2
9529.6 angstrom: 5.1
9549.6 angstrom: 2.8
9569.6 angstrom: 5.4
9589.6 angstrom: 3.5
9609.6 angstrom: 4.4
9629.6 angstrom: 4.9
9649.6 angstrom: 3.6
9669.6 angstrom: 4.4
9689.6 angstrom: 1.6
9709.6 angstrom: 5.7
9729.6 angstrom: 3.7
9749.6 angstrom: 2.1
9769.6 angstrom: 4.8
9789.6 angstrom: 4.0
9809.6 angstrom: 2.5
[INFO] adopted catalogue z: 0.785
